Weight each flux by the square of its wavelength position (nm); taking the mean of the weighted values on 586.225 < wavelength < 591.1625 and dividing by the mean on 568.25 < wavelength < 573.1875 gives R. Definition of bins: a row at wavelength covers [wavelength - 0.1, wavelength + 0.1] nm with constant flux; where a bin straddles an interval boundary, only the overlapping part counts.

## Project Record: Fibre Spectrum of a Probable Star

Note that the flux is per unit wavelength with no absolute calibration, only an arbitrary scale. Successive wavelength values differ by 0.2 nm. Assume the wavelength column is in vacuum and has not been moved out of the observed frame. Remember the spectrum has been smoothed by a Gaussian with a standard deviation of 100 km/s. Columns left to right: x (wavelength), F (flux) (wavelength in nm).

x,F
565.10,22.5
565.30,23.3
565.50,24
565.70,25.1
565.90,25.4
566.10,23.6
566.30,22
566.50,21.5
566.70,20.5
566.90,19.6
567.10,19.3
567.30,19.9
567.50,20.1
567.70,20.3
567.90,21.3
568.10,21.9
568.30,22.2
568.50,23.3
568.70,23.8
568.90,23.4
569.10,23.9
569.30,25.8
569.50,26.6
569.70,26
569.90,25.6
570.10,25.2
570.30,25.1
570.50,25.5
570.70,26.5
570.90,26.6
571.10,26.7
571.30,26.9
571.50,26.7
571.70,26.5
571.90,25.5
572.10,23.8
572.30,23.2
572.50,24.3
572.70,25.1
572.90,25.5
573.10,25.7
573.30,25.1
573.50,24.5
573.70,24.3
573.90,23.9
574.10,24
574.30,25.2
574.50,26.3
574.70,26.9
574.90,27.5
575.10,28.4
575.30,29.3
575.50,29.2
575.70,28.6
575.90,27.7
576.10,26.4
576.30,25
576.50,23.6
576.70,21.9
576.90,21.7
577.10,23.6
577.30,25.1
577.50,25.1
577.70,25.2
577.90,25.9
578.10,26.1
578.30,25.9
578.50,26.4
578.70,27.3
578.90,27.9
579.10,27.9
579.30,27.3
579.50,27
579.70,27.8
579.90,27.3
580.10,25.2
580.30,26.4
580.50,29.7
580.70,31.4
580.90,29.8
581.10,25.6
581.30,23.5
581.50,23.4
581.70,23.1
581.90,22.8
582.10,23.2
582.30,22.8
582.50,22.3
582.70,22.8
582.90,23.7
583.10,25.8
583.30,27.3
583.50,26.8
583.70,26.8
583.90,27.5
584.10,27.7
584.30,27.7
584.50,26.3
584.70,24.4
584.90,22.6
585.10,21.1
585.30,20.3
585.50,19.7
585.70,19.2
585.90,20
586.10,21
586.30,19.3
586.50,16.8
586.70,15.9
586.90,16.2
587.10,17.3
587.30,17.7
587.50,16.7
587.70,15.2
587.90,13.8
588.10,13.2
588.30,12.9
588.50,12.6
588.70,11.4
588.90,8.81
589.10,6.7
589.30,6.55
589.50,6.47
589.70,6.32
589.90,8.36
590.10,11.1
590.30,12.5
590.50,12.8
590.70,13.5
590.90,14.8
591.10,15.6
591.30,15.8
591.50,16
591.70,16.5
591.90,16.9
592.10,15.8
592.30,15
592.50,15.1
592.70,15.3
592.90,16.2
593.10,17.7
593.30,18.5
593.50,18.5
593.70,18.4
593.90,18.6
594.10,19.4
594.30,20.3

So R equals 0.54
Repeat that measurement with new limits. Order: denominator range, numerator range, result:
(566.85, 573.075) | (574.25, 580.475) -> 1.12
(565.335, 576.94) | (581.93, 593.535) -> 0.76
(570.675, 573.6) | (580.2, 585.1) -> 1.04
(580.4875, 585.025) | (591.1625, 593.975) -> 0.68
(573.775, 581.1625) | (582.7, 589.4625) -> 0.74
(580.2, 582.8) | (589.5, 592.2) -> 0.55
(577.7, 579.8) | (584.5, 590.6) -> 0.58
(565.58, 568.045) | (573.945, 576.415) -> 1.29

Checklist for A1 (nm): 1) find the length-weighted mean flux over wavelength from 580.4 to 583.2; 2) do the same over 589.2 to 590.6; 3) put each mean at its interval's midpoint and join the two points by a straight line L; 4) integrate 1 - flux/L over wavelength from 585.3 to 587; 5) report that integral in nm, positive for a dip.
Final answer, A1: -0.22 nm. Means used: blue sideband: 25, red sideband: 9.16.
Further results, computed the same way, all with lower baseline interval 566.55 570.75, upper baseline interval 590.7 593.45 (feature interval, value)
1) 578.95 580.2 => -0.462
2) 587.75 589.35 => 0.571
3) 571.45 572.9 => -0.196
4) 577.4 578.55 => -0.310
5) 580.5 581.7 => -0.455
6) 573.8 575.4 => -0.388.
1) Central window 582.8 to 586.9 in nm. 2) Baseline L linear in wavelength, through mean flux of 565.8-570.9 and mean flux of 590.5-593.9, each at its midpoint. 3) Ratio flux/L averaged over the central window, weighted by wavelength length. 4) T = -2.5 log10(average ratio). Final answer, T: -0.23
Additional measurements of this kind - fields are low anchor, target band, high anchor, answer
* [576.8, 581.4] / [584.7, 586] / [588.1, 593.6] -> -0.07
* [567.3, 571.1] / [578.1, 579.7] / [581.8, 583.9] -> -0.11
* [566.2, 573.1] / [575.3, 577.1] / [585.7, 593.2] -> -0.23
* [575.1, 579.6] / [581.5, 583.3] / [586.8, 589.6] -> -0.19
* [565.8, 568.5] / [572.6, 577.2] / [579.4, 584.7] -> -0.08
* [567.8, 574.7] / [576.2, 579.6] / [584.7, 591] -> -0.22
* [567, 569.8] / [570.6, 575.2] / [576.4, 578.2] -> -0.09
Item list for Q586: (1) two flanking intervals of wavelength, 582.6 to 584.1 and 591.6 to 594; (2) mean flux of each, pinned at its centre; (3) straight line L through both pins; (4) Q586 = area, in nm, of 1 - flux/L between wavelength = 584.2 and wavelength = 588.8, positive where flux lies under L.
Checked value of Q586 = 0.96 nm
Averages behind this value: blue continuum 25.9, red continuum 16.9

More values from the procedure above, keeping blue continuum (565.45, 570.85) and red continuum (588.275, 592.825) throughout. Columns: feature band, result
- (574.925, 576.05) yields -0.498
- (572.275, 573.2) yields -0.169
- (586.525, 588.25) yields -0.209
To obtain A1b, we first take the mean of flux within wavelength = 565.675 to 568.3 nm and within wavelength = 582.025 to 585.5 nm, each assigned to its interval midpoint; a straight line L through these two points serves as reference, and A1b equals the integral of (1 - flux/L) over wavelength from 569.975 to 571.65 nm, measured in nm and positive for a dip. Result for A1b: -0.30 nm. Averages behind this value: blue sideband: 21.5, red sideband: 24.5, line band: 26.2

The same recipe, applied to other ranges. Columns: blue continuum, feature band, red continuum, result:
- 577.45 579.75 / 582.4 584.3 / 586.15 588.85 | -0.484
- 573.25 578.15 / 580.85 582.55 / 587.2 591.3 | -0.378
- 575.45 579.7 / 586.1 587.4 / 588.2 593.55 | -0.025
